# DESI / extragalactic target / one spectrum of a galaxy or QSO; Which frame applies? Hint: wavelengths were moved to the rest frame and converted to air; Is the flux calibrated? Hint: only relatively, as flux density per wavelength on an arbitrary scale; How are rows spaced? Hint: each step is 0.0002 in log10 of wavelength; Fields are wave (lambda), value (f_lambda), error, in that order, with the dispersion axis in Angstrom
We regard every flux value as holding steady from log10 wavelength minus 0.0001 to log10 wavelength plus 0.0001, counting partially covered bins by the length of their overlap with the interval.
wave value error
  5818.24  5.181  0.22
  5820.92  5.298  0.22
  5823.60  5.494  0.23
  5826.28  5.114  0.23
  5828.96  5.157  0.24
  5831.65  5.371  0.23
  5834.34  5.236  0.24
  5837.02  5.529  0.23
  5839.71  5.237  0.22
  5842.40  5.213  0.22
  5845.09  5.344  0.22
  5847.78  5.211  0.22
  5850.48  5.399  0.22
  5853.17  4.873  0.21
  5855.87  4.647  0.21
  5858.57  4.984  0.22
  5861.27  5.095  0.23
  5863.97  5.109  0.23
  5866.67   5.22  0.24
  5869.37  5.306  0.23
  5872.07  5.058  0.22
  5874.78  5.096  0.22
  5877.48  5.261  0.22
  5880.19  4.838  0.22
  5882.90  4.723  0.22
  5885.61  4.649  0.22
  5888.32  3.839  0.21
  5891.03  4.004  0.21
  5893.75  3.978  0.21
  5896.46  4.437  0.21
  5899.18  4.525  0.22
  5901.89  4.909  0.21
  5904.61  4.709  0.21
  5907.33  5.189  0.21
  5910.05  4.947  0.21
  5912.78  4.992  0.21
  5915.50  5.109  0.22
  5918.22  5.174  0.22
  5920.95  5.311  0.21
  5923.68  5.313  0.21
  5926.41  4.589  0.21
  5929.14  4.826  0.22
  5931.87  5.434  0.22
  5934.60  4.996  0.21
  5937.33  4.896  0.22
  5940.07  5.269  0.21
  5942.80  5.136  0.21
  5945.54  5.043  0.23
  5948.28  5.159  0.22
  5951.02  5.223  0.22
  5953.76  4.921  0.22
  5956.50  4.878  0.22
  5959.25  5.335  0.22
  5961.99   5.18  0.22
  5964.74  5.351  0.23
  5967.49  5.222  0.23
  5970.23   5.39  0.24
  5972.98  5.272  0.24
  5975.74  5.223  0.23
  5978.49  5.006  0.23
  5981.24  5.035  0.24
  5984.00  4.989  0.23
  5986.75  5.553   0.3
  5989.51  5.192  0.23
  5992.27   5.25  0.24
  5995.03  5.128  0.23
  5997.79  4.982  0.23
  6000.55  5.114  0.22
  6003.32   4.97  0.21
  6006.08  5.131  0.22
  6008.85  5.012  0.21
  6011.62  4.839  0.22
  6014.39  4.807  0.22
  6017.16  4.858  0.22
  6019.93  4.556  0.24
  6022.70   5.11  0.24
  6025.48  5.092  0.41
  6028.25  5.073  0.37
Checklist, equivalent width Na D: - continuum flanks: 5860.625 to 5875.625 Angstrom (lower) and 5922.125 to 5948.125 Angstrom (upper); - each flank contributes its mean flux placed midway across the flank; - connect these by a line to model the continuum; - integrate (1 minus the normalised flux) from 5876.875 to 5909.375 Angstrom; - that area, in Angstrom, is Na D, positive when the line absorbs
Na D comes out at 3.4 Angstrom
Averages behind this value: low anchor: 5.15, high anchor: 5.06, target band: 4.58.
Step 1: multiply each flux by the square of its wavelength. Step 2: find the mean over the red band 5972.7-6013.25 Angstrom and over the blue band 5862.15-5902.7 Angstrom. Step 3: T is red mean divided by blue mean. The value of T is 1.12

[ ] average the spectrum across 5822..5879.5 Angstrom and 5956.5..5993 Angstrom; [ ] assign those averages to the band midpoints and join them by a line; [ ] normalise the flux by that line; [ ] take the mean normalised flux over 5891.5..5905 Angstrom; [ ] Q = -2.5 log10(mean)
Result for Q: 0.17 mag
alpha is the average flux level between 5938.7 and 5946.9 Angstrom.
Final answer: 5.15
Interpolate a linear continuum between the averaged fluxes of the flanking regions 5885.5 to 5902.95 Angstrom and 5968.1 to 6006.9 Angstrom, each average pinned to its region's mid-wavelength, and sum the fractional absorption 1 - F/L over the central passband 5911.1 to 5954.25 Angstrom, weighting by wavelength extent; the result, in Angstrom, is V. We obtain -4.0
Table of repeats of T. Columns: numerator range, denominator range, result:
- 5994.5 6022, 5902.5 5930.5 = 1.02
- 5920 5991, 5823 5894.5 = 1.06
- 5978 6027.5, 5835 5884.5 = 1.03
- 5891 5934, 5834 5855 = 0.95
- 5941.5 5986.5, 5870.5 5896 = 1.15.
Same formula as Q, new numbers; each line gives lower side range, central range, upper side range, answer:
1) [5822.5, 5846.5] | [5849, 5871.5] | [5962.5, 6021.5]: 0.039 mag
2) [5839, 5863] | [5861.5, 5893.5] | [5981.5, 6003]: 0.067 mag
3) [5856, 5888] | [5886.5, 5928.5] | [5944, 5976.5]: 0.072 mag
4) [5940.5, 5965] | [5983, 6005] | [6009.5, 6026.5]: -0.039 mag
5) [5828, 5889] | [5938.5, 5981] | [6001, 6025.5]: -0.041 mag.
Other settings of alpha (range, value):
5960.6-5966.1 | 5.27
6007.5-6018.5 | 4.88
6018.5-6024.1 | 4.83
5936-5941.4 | 5.08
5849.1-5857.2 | 4.97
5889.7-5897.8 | 4.14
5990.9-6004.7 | 5.09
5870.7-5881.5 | 5.07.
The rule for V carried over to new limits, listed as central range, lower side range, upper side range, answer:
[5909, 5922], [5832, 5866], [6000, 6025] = -0.1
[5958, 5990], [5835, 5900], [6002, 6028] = -2.0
